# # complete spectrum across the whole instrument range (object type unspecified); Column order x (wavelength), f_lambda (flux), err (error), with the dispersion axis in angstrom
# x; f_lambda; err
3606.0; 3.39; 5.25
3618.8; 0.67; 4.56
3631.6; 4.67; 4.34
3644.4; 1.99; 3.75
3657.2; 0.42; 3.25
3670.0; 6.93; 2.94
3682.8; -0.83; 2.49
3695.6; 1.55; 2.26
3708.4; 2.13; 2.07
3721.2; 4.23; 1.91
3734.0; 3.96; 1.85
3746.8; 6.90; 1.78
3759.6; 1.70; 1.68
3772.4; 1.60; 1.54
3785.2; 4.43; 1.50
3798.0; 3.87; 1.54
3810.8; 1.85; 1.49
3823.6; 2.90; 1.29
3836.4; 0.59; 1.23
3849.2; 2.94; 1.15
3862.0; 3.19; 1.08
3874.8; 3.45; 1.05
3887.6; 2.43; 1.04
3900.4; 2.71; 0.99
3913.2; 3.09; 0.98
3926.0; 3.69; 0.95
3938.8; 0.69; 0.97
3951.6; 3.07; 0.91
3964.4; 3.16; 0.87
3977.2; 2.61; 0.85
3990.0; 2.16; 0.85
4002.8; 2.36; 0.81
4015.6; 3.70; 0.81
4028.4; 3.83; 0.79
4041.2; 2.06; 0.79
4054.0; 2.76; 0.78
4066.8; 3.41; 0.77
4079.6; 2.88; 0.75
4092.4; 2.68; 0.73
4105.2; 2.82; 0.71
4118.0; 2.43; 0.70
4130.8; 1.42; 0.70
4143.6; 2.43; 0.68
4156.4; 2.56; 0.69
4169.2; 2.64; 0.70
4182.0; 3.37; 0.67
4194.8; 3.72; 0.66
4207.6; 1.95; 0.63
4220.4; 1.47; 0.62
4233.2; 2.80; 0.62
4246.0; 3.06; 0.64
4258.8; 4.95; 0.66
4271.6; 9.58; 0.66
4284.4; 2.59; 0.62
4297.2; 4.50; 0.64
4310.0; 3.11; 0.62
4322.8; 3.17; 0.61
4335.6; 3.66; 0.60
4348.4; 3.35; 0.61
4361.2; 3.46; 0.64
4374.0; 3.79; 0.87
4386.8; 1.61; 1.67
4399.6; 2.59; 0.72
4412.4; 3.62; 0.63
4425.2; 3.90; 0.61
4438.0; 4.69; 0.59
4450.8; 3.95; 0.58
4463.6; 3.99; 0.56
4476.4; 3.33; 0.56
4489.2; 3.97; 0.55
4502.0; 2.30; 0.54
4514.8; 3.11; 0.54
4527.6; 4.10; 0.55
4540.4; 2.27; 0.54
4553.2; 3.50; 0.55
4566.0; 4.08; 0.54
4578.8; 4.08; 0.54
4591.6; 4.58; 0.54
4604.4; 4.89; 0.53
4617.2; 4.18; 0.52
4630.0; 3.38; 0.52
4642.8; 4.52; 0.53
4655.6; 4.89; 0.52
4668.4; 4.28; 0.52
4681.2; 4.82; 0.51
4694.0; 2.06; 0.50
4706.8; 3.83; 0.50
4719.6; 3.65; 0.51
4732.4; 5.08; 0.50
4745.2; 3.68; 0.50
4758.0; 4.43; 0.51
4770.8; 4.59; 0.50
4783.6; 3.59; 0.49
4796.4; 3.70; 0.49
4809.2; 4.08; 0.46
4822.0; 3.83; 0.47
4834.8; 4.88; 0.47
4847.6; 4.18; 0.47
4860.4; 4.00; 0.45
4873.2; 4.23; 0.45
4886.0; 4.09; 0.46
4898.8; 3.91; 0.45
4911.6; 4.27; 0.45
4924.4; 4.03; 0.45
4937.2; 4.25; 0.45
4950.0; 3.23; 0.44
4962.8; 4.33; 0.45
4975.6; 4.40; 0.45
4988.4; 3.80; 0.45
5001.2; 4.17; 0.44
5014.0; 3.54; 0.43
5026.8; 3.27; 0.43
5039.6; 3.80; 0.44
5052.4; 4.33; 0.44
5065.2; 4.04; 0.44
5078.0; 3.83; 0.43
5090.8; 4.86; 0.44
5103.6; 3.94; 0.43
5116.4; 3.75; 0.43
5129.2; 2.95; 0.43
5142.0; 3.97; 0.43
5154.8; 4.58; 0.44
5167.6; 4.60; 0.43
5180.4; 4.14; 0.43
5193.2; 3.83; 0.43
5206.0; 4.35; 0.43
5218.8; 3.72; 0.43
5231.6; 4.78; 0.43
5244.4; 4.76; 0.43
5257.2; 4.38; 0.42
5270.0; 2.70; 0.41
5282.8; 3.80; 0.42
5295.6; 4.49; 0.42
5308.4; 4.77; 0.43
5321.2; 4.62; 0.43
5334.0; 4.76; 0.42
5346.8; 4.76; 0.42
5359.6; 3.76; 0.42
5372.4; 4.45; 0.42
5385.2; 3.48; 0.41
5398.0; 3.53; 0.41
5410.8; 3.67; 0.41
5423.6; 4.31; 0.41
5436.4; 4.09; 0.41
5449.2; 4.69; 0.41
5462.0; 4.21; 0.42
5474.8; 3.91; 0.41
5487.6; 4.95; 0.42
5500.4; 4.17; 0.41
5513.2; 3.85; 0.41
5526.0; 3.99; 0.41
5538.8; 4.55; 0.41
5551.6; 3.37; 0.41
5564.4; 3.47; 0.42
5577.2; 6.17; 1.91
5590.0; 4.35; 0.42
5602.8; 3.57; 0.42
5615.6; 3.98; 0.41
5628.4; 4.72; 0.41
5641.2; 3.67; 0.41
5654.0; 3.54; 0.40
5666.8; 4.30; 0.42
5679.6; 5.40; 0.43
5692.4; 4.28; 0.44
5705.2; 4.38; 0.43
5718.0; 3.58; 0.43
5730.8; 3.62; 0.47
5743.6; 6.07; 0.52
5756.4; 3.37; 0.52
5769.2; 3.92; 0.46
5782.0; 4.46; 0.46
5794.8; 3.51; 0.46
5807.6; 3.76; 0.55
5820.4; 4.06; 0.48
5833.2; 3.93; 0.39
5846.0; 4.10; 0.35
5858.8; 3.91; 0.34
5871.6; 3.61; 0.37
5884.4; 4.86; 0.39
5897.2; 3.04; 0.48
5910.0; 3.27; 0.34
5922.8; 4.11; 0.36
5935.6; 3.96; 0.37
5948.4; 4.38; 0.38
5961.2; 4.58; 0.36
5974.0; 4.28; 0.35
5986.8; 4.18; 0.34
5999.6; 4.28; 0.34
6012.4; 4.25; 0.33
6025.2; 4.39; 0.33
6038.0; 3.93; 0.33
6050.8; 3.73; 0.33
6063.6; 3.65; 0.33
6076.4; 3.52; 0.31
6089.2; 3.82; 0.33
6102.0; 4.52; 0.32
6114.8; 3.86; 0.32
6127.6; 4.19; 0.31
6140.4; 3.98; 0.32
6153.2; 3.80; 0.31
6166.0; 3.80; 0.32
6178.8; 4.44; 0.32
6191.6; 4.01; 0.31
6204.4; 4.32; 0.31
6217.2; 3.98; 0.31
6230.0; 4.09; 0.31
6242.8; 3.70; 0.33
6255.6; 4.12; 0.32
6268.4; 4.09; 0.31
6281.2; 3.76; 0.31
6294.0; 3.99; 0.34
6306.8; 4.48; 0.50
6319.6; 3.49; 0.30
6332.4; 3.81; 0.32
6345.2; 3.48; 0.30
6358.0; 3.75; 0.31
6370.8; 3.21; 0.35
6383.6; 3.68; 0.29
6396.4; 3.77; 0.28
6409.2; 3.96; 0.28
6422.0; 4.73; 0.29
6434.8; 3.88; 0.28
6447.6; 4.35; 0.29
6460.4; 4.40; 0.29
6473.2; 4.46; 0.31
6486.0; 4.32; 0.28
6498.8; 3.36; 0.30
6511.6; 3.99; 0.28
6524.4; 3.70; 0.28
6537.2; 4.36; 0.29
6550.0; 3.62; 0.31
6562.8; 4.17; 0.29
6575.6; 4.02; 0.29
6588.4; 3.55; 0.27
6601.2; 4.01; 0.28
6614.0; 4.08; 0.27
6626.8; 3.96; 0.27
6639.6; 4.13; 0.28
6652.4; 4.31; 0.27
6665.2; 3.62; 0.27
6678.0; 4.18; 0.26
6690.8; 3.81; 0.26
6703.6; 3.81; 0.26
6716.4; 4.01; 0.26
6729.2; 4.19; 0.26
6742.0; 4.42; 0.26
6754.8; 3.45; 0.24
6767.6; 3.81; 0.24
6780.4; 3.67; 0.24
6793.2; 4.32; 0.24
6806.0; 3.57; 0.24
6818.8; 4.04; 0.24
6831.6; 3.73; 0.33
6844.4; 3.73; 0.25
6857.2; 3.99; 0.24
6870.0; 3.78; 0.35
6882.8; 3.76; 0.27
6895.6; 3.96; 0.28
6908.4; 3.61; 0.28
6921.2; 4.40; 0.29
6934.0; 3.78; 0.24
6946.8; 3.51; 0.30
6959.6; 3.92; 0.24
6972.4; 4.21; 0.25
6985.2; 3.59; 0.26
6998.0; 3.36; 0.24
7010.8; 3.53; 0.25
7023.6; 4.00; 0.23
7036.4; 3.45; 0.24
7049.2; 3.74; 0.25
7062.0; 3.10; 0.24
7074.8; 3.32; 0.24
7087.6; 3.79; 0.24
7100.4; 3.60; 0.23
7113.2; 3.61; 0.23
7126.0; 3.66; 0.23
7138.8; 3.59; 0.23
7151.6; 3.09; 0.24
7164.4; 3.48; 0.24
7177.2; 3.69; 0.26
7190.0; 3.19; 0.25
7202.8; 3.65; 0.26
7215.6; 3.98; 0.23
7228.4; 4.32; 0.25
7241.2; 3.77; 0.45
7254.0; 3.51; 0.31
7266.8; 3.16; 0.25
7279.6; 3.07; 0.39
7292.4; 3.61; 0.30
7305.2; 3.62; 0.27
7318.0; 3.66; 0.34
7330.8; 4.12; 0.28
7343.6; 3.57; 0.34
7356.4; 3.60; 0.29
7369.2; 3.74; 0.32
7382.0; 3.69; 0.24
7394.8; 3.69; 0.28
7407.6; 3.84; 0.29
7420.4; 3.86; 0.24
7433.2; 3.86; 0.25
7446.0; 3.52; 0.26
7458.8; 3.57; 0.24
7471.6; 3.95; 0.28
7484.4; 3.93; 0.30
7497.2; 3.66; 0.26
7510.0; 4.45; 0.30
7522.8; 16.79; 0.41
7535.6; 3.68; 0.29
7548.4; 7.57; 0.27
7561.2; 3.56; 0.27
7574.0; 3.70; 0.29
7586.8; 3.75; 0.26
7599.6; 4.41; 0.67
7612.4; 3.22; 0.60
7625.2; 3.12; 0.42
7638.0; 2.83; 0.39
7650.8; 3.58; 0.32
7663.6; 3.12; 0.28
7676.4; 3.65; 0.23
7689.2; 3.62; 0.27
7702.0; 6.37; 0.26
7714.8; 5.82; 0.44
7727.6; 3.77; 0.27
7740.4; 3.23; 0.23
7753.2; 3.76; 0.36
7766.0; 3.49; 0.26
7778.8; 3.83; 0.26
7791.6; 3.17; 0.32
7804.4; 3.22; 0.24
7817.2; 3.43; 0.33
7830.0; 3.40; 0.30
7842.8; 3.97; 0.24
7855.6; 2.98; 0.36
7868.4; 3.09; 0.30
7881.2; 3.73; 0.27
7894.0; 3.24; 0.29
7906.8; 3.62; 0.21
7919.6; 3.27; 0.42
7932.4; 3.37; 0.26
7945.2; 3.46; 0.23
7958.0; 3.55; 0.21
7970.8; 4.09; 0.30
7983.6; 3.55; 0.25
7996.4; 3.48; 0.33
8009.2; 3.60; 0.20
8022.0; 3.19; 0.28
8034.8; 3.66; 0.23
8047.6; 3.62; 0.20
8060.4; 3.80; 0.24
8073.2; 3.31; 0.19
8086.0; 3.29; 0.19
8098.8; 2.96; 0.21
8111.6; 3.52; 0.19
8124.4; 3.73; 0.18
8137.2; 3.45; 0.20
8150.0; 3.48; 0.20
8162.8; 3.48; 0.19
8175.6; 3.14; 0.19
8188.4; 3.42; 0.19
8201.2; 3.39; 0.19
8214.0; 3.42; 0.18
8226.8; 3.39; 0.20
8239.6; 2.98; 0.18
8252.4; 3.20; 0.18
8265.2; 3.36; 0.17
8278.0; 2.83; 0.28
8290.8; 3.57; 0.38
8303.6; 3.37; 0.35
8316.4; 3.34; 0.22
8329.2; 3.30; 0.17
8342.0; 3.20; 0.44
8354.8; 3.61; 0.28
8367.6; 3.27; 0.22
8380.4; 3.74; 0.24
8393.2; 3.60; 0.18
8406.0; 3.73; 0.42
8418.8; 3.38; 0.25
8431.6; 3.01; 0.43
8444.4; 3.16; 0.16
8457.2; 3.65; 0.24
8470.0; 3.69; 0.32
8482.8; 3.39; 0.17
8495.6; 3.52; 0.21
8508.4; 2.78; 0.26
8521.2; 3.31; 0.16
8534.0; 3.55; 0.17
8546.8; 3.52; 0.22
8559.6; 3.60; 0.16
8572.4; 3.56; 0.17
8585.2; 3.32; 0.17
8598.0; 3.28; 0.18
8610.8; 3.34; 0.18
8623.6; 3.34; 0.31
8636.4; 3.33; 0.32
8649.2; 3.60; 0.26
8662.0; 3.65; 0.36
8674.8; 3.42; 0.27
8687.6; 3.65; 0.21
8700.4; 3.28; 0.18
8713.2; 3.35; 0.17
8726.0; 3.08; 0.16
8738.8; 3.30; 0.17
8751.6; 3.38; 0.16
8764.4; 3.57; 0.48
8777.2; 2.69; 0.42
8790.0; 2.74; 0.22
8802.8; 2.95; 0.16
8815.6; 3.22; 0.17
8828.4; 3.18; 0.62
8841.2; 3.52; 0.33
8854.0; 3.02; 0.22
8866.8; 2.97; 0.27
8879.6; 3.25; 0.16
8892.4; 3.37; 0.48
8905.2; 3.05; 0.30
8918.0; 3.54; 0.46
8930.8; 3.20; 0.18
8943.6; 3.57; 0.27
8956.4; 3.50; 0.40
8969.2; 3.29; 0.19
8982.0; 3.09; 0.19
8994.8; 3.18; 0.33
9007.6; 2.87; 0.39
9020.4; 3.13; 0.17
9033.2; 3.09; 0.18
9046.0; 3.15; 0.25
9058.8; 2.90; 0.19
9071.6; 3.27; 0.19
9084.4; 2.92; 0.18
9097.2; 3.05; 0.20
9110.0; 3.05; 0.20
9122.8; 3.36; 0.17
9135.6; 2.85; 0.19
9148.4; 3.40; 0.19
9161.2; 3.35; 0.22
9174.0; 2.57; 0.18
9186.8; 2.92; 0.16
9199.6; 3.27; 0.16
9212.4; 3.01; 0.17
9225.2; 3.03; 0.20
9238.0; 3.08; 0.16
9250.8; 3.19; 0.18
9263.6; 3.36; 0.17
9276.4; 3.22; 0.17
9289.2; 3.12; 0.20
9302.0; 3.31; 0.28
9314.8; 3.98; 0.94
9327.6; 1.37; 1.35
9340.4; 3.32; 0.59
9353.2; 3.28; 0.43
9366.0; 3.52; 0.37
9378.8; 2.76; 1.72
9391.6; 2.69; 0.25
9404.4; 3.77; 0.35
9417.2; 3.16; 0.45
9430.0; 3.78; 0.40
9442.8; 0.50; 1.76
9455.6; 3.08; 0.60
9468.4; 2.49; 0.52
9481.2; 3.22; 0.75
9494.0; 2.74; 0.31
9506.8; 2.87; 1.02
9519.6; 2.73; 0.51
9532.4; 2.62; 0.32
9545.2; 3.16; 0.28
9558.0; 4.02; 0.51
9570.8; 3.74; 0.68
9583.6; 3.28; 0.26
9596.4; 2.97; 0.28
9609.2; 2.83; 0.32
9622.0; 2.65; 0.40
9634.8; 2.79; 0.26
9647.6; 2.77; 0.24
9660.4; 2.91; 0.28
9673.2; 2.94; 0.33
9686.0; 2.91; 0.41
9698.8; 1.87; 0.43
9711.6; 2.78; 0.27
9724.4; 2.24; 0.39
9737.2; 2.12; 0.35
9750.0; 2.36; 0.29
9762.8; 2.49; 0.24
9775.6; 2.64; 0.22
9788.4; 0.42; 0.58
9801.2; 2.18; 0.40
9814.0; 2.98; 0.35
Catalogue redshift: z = 0.15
